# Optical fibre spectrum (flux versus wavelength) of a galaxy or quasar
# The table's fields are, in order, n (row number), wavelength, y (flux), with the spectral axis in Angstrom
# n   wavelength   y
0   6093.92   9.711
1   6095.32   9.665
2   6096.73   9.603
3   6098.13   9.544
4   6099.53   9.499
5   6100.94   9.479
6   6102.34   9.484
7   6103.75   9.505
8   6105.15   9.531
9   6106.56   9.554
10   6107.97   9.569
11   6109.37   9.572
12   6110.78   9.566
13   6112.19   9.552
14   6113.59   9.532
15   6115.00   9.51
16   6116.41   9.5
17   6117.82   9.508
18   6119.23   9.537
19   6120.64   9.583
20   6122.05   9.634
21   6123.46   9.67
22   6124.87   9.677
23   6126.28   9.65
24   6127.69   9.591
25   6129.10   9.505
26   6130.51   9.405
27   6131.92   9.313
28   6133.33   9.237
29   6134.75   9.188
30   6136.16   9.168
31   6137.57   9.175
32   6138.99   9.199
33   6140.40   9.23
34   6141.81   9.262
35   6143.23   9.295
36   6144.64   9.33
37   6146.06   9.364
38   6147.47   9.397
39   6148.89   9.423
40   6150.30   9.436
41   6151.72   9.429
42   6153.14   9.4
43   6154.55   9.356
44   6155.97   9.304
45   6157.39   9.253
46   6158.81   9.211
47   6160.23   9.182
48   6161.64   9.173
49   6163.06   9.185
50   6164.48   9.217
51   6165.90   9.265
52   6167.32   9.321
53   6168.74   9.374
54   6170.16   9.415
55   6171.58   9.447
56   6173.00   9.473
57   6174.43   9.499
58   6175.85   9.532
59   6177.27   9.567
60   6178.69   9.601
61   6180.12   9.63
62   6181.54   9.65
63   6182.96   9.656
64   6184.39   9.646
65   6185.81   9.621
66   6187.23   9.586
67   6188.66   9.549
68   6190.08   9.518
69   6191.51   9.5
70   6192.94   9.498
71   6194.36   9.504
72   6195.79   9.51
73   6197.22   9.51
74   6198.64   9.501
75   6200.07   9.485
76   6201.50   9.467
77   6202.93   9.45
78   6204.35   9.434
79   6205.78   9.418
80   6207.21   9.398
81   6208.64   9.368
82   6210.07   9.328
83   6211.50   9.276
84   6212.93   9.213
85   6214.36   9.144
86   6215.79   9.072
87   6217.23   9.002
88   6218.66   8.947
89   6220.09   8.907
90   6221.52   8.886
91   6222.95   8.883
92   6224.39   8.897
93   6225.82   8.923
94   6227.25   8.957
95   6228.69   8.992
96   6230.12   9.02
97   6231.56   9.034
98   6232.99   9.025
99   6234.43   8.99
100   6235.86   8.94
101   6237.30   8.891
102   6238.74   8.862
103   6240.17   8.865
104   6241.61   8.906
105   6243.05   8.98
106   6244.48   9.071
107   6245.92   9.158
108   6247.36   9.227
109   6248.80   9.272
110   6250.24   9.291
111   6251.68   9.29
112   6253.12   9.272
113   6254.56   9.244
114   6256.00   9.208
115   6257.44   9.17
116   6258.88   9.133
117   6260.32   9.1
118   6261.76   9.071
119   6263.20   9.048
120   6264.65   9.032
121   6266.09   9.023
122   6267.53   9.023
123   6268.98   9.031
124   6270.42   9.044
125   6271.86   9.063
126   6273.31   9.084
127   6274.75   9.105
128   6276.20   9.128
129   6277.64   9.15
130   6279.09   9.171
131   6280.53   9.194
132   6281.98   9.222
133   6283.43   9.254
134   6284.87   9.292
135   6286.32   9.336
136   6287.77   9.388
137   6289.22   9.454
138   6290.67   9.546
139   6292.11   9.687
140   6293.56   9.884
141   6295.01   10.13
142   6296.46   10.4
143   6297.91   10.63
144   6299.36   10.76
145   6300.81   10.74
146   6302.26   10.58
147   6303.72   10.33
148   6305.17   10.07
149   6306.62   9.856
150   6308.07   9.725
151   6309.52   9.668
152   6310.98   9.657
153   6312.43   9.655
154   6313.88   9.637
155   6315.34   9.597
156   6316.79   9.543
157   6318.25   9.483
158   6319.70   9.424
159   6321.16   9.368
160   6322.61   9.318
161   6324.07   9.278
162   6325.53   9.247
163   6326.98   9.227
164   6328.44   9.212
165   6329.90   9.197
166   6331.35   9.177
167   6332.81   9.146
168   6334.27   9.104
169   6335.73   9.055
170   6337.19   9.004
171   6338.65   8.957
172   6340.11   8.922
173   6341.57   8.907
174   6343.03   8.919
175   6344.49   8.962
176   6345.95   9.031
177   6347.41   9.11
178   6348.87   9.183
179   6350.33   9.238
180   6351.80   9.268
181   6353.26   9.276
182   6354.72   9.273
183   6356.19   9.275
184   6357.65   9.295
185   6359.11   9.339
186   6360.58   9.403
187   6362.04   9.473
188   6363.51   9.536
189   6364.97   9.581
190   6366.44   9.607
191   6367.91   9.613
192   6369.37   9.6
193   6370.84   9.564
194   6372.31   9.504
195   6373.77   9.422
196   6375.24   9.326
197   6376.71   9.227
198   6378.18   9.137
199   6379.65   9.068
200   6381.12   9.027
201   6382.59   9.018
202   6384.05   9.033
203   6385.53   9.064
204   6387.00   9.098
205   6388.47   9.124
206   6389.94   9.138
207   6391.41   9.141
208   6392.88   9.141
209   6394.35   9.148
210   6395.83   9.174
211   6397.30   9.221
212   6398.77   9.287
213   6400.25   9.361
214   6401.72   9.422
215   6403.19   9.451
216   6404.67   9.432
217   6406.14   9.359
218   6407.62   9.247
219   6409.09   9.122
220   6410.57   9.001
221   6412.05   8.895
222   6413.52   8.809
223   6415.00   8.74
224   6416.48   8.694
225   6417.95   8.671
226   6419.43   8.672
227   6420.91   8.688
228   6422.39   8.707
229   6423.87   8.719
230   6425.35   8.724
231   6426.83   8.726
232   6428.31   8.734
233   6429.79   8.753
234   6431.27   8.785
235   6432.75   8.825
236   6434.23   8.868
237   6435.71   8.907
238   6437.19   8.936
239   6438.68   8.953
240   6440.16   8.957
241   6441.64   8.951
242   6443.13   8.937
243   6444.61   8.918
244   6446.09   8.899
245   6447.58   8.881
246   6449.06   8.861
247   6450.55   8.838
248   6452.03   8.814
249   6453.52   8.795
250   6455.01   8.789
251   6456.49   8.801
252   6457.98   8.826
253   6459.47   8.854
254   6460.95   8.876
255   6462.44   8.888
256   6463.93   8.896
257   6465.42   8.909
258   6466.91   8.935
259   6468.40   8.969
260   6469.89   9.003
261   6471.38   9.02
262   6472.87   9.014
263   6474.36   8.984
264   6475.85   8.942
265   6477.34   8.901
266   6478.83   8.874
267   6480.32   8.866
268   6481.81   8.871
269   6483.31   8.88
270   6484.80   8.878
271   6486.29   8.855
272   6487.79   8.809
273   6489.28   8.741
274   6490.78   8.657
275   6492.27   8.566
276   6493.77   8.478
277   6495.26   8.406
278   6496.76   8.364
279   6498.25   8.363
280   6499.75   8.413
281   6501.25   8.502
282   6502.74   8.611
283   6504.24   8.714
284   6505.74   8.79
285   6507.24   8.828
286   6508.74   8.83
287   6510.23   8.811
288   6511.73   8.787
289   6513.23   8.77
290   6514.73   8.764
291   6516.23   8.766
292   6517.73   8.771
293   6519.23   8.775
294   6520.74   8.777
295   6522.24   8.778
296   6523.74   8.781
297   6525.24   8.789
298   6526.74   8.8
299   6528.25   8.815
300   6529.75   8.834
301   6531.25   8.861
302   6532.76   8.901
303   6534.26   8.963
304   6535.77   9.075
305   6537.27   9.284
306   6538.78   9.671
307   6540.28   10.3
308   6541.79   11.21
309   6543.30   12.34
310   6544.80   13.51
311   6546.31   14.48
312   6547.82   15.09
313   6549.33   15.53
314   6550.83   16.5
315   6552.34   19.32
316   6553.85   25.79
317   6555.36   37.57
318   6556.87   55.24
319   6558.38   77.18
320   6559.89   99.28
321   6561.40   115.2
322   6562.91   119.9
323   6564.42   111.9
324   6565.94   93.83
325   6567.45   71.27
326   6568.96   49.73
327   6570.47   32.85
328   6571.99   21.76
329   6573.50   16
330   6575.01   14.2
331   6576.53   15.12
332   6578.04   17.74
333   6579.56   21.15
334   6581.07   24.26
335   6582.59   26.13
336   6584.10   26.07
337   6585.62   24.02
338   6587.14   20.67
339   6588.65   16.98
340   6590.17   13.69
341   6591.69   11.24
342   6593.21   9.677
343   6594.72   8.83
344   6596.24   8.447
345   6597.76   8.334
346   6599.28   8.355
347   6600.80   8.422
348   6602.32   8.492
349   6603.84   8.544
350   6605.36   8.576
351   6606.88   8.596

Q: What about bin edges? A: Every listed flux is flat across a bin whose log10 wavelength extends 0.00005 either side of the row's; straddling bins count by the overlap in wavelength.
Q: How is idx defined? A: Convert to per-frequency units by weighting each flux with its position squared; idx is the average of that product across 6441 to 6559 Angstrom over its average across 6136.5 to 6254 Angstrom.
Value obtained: 1.36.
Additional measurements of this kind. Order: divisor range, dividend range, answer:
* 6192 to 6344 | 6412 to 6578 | 1.95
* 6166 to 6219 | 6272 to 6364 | 1.04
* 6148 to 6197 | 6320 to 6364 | 1.03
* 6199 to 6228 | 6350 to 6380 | 1.07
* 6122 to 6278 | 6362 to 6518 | 1.04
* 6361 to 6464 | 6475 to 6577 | 2.49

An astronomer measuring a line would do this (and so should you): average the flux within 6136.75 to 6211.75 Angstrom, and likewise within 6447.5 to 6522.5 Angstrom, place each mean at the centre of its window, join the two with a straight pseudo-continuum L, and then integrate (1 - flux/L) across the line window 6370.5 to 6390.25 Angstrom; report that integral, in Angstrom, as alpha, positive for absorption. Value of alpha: -0.4 Angstrom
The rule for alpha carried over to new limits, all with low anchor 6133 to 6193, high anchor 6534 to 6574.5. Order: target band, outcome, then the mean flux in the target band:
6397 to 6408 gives 7.40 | 9.36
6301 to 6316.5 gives 8.21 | 9.9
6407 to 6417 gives 6.95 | 8.93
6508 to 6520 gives 9.19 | 8.78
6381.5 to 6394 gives 8.36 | 9.1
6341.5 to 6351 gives 5.93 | 9.07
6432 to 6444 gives 8.60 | 8.92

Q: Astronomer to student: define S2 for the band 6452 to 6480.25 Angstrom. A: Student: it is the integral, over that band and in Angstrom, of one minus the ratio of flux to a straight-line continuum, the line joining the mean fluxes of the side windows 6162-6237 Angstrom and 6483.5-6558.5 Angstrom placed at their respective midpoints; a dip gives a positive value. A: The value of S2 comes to 7.1 Angstrom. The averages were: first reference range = 9.31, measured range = 8.9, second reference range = 12.4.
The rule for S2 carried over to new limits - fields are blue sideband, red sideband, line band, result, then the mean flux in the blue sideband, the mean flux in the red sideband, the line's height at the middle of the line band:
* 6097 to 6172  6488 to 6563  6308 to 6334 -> 8.0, 9.41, 18.2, 13.6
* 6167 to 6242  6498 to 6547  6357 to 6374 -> -0.3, 9.29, 9.36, 9.32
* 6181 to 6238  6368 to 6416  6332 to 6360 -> 0.3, 9.26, 9.2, 9.22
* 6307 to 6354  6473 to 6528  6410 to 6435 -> 0.6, 9.27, 8.74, 8.98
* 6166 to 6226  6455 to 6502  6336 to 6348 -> 0.1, 9.37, 8.79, 9.07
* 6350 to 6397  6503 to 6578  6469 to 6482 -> 7.1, 9.28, 26.3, 19.7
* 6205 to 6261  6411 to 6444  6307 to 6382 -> -3.2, 9.09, 8.8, 8.93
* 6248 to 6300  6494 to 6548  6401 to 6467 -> 3.4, 9.36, 9.39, 9.38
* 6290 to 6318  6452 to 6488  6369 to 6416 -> 1.1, 10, 8.89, 9.41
